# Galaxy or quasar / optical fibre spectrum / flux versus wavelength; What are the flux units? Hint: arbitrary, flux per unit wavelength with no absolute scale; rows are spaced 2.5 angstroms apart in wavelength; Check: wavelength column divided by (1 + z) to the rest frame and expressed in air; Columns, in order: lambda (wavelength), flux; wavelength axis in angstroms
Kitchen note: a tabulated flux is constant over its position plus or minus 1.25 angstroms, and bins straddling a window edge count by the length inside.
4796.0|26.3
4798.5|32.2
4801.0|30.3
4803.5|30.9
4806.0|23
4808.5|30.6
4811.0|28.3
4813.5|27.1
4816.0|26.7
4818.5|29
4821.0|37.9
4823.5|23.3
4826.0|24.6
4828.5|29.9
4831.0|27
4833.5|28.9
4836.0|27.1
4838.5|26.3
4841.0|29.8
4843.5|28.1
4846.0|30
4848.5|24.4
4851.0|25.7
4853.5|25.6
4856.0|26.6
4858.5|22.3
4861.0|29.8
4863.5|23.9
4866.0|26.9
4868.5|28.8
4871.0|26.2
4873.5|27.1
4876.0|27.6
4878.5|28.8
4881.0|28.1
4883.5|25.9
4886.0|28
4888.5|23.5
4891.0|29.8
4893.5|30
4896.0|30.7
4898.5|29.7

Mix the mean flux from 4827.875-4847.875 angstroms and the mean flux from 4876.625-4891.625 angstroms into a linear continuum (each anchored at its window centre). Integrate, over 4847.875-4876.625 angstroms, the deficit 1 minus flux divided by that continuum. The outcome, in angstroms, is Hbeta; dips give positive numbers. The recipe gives 1.5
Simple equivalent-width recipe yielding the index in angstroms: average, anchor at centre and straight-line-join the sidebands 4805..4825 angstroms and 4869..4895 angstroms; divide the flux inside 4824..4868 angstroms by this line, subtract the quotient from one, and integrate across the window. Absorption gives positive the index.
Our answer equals 1.7 angstroms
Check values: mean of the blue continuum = 28.3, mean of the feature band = 26.8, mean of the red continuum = 27.6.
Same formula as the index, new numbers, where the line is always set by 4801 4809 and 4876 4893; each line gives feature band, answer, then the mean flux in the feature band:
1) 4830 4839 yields 0.2 angstroms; 27.4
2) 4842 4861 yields 1.0 angstroms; 26.4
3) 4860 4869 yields 0.2 angstroms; 27.2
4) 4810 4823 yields -0.6 angstroms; 29.5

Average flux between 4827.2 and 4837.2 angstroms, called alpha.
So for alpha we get 28.2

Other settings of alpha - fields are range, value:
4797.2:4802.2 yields 31.2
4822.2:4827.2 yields 24.1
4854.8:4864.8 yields 25.7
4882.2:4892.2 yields 26.8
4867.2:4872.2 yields 27.5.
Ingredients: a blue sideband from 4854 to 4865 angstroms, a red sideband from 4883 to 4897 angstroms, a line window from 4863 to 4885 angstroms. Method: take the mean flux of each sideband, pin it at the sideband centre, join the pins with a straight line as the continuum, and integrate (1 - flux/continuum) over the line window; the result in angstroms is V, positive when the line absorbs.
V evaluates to -0.3 angstroms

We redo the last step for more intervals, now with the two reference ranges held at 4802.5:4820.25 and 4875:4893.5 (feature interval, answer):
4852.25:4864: 0.86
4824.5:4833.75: 0.23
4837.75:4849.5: 0.02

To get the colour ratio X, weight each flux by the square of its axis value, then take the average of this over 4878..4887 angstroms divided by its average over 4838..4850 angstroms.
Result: 1.0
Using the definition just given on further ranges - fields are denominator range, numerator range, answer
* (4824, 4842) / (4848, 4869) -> 0.96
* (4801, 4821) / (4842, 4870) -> 0.94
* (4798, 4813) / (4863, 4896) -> 0.98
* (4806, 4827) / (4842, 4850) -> 0.99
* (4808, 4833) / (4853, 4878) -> 0.95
